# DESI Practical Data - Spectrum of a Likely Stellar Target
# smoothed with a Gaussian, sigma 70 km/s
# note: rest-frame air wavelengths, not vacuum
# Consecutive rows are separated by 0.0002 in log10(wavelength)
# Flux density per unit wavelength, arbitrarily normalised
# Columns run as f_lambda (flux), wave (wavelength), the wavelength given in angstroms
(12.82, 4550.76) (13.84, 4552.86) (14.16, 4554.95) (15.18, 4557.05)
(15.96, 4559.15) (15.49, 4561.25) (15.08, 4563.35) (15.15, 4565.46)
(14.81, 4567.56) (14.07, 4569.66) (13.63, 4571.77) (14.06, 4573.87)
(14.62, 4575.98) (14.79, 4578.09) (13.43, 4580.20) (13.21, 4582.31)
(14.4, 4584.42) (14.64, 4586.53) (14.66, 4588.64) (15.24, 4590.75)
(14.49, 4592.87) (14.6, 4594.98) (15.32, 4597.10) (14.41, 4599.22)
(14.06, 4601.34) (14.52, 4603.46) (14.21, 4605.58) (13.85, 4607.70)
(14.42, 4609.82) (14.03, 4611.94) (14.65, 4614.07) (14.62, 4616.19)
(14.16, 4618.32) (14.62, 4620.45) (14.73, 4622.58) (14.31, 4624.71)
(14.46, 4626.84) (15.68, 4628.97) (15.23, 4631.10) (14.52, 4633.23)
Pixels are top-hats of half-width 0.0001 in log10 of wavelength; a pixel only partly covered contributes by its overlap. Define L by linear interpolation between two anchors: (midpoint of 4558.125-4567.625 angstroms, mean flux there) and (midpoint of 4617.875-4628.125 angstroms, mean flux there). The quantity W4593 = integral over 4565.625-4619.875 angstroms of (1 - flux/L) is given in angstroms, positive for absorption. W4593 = 2.0 angstroms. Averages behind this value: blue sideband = 15.3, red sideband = 14.5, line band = 14.4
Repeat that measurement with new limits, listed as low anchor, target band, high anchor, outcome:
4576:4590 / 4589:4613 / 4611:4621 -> -0.2 angstroms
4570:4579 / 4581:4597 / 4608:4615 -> -0.3 angstroms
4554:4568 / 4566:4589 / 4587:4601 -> 1.1 angstroms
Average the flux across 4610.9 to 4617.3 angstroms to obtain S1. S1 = 14.4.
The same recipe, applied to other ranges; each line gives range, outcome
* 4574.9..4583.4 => 14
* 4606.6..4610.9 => 14.2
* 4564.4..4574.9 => 14.3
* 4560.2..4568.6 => 15.1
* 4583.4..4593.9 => 14.7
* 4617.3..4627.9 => 14.5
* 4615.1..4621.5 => 14.5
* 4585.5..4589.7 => 14.7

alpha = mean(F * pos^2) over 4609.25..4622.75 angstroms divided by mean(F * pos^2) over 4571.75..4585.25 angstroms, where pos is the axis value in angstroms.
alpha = 1.0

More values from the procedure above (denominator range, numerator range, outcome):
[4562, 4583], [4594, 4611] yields 1.02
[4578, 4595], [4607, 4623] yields 1.01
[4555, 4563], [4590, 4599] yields 0.98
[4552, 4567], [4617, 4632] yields 1.01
